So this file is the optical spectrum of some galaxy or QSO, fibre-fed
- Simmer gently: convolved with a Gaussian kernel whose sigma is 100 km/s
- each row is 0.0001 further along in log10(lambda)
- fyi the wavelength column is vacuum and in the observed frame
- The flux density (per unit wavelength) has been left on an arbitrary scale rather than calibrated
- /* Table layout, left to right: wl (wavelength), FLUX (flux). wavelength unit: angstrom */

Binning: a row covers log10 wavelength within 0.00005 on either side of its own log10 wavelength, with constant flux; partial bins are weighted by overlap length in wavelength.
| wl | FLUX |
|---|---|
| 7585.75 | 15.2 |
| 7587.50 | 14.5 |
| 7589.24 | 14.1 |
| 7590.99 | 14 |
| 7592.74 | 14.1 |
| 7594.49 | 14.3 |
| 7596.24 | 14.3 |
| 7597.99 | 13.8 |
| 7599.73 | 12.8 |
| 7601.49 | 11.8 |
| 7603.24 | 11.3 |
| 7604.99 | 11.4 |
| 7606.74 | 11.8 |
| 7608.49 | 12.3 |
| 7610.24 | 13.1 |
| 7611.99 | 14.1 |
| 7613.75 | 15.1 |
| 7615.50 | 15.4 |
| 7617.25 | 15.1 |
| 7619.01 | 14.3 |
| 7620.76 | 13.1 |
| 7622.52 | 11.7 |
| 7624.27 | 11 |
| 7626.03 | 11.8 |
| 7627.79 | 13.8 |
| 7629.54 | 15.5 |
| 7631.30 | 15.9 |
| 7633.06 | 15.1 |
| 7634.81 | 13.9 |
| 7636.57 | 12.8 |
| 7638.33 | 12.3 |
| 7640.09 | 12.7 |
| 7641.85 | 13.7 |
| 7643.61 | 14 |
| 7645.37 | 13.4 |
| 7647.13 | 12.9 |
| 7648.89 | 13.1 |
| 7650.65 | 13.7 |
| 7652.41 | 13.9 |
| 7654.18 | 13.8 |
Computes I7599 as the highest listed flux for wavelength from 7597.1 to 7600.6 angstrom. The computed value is 13.8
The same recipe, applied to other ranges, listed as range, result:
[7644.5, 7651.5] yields 13.7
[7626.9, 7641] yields 15.9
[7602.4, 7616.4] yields 15.4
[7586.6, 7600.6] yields 14.5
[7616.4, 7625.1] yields 15.1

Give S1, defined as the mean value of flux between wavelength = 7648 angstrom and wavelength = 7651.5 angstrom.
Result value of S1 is 13.4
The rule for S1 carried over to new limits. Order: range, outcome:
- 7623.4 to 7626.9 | 11.4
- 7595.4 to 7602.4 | 13.2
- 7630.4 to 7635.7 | 15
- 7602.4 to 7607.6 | 11.5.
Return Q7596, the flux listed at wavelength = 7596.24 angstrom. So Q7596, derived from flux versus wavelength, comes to 14.3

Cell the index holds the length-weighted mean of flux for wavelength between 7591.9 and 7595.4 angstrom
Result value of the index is 14.2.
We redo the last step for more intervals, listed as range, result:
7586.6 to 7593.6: 14.2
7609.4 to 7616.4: 14.4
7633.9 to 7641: 12.9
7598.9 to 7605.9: 11.8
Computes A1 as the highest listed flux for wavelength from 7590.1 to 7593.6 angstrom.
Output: 14.1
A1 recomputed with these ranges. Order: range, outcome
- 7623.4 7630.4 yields 15.5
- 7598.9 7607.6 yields 12.8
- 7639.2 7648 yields 14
